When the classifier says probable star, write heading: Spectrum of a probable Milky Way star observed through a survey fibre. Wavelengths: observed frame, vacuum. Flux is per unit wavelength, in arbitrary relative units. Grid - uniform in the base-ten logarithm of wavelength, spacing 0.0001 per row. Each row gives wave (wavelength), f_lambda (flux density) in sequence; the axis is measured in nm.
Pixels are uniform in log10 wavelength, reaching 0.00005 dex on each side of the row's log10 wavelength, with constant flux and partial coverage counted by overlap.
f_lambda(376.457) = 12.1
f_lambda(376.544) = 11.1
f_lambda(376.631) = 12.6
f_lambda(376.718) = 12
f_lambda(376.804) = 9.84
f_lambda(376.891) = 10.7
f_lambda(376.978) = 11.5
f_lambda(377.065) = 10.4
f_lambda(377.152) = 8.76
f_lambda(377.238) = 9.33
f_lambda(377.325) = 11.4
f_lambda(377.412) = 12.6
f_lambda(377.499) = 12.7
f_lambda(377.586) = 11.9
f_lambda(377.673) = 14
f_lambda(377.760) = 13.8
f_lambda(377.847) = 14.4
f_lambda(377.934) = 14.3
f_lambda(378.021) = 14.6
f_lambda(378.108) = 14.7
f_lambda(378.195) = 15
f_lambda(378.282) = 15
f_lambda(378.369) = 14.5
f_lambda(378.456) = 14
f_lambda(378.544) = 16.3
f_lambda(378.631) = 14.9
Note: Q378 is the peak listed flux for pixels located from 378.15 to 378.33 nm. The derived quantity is 15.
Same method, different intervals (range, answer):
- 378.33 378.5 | 14.5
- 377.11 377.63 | 12.7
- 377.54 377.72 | 14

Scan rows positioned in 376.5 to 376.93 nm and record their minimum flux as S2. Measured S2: 9.84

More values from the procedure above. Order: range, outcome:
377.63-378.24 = 13.8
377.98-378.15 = 14.6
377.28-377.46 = 11.4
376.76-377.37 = 8.76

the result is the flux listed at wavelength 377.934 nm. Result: 14.3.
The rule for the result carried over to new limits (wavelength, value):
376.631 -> 12.6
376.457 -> 12.1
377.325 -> 11.4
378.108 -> 14.7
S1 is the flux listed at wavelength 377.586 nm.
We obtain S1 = 11.9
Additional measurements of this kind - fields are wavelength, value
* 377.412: 12.6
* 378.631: 14.9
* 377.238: 9.33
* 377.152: 8.76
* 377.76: 13.8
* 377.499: 12.7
